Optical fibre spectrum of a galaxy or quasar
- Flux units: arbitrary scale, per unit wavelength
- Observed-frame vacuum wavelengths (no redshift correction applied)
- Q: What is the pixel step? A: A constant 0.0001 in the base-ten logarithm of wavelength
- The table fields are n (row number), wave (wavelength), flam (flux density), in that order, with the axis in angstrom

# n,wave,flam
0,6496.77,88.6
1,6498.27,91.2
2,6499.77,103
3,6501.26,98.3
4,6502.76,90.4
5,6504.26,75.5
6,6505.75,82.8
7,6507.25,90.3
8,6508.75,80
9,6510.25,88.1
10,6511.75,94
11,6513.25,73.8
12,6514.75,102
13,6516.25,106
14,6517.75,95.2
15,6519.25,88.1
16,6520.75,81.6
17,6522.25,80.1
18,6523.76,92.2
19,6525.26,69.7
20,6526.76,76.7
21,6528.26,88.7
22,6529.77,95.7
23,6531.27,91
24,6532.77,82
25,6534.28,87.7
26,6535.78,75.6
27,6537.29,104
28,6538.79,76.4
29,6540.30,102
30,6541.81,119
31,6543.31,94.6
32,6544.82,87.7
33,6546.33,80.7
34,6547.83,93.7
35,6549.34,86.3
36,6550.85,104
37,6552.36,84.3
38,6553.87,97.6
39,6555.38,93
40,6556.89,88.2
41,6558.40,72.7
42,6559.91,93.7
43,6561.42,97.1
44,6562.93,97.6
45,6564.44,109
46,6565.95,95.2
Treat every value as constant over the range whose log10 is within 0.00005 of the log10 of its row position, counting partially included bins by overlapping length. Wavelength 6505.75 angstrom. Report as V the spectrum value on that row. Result 82.8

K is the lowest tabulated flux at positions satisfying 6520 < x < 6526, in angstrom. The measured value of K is 69.7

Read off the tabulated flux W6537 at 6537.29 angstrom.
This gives 104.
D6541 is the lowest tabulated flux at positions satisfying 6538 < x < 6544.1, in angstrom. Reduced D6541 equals 76.4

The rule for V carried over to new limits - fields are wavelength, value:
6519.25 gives 88.1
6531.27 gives 91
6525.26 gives 69.7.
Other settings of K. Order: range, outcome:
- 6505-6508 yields 82.8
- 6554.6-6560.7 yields 72.7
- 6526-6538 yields 75.6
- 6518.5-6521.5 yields 81.6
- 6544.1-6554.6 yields 80.7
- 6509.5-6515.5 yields 73.8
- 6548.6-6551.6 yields 86.3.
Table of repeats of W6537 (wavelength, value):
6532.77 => 82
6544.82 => 87.7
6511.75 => 94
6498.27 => 91.2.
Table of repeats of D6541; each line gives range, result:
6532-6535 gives 82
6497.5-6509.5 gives 75.5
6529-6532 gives 91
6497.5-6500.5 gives 91.2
